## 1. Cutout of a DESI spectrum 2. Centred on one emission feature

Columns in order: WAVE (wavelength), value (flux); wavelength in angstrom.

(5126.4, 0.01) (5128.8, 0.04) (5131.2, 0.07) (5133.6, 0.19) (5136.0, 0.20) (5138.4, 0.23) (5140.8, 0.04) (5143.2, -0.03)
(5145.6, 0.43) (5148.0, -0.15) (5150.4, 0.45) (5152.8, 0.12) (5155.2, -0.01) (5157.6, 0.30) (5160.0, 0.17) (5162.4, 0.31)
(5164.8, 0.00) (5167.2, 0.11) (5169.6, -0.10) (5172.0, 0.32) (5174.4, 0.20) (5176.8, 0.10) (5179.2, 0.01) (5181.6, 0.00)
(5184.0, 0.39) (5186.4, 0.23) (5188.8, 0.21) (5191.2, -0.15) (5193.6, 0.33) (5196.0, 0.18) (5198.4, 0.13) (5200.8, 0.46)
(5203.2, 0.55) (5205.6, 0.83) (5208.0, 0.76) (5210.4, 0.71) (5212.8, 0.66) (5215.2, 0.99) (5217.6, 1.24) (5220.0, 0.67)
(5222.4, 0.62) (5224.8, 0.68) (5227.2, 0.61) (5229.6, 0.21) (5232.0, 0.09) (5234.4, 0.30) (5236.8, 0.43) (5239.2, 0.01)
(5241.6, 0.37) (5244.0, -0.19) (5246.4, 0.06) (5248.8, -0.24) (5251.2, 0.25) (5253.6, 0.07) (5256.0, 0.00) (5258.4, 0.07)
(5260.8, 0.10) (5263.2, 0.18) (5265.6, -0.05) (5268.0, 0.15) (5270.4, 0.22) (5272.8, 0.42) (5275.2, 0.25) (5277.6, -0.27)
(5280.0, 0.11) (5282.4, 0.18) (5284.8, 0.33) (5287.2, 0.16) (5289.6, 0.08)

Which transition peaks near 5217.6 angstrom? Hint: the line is C IV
